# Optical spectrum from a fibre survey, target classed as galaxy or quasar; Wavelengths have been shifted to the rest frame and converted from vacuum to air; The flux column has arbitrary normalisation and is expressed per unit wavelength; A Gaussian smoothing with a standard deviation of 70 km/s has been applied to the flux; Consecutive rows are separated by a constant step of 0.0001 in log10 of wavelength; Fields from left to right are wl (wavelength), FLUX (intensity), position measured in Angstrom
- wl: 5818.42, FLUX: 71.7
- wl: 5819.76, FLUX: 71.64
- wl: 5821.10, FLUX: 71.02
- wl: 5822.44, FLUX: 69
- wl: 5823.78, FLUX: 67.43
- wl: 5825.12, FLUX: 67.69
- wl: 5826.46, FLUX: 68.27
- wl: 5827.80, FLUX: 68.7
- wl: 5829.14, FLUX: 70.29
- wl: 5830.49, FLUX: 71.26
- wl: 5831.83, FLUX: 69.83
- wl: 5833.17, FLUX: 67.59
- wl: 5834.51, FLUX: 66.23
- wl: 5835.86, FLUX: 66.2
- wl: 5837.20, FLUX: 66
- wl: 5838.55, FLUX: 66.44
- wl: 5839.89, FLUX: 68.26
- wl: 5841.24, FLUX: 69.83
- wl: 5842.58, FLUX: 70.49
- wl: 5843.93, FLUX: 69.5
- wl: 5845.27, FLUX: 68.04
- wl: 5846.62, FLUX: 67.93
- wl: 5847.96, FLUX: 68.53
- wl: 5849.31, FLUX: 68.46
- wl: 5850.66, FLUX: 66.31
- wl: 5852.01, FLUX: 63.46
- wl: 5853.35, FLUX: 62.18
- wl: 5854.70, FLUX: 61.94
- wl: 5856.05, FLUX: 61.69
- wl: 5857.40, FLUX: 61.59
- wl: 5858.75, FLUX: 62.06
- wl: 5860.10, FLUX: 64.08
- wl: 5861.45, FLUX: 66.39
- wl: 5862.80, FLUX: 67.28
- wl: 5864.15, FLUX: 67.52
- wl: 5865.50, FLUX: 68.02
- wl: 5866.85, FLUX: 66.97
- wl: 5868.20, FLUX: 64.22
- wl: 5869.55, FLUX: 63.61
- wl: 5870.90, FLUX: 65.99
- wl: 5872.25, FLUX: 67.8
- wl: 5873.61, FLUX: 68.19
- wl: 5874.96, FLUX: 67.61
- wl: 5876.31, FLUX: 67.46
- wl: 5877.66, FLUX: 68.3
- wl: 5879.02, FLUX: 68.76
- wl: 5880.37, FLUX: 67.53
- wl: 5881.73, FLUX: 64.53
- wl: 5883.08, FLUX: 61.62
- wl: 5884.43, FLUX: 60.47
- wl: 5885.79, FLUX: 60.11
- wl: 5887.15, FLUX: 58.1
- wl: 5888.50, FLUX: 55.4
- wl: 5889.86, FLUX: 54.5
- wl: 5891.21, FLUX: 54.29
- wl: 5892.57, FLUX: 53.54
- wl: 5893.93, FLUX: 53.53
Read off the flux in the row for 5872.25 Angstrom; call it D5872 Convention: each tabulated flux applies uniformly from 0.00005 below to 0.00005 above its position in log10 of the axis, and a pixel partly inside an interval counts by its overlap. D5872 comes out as 67.8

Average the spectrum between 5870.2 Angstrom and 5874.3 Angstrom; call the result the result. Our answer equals 67.3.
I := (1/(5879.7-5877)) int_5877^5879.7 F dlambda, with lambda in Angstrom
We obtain 68.5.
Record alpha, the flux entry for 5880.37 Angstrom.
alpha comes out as 67.53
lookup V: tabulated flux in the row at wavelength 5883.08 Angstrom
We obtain 61.62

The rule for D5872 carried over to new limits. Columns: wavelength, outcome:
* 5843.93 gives 69.5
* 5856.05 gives 61.69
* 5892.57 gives 53.54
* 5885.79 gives 60.11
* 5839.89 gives 68.26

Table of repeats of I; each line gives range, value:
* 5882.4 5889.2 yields 59.1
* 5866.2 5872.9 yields 65.8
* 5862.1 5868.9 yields 66.8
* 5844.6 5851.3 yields 67.9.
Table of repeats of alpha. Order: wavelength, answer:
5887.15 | 58.1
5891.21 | 54.29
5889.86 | 54.5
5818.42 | 71.7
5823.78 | 67.43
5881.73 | 64.53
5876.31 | 67.46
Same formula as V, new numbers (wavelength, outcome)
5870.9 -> 65.99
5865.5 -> 68.02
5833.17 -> 67.59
